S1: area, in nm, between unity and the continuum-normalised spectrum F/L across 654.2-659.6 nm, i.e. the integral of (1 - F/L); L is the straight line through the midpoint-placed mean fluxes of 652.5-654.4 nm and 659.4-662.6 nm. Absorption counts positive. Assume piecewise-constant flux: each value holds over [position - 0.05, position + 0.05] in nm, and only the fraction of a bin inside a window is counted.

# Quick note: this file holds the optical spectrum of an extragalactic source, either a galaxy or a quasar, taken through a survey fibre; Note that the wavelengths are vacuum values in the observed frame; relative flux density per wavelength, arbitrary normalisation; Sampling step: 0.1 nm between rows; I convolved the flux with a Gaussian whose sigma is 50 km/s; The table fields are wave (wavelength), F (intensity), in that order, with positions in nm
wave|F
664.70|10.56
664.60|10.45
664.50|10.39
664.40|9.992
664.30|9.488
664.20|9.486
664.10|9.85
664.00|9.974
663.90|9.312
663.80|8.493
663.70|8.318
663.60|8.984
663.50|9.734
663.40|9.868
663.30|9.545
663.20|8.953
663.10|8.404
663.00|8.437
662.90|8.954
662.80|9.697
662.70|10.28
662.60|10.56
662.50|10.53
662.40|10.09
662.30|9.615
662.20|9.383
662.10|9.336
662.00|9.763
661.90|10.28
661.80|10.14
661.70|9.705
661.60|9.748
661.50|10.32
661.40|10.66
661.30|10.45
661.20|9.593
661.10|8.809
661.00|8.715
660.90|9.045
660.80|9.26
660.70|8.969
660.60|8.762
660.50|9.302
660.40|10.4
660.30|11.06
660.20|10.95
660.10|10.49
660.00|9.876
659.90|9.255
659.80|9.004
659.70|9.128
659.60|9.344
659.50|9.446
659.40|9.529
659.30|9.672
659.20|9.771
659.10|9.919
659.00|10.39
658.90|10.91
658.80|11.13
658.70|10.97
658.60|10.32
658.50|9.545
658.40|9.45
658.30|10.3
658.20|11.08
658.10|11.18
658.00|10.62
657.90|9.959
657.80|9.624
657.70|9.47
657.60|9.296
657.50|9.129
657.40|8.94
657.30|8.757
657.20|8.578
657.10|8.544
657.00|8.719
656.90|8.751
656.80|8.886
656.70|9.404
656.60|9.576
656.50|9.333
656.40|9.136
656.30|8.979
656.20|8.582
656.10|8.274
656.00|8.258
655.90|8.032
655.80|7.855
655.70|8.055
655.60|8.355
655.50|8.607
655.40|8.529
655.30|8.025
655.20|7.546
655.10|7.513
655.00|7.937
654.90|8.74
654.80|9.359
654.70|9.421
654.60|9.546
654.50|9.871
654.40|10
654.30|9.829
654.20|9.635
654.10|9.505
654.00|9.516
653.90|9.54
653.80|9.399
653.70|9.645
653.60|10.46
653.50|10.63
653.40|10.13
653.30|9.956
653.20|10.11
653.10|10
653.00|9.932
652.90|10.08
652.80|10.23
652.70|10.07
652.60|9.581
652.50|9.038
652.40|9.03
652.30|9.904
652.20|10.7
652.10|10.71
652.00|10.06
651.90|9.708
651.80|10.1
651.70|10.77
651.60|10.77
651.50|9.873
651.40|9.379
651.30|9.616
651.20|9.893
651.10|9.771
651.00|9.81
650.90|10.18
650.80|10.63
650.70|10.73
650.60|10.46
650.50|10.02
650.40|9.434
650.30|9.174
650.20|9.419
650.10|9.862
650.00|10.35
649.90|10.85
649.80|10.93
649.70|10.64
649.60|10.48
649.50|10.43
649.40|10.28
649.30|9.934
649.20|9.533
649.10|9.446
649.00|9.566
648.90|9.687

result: 0.29 nm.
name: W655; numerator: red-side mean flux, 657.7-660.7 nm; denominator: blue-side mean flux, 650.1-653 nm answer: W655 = 1.01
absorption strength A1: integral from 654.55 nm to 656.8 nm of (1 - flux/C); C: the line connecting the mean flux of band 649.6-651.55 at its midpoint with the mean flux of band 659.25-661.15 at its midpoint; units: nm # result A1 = 0.27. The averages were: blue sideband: 10.1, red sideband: 9.53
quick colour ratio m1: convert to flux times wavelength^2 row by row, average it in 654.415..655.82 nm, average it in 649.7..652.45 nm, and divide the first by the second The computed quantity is 0.9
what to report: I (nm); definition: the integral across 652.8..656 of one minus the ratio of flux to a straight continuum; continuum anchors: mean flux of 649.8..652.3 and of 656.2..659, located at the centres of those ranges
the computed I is 0.21 nm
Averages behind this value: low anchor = 10.1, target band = 9.22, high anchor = 9.65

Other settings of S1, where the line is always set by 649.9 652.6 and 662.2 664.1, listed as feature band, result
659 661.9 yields -0.05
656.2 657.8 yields 0.11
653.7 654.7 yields 0.02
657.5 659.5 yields -0.10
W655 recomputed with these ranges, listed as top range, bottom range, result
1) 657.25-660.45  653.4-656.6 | 1.11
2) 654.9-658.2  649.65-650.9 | 0.87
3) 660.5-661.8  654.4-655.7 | 1.10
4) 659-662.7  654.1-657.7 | 1.11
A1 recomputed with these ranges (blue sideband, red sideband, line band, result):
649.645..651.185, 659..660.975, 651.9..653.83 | 0.01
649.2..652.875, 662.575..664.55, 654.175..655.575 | 0.14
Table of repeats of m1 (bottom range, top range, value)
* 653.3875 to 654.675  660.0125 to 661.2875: 1.00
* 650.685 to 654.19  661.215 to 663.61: 1.01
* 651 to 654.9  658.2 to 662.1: 1.02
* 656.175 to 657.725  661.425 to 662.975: 1.12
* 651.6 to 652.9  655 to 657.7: 0.87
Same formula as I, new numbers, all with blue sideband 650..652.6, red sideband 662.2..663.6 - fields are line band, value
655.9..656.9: 0.09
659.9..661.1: 0.00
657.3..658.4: -0.02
